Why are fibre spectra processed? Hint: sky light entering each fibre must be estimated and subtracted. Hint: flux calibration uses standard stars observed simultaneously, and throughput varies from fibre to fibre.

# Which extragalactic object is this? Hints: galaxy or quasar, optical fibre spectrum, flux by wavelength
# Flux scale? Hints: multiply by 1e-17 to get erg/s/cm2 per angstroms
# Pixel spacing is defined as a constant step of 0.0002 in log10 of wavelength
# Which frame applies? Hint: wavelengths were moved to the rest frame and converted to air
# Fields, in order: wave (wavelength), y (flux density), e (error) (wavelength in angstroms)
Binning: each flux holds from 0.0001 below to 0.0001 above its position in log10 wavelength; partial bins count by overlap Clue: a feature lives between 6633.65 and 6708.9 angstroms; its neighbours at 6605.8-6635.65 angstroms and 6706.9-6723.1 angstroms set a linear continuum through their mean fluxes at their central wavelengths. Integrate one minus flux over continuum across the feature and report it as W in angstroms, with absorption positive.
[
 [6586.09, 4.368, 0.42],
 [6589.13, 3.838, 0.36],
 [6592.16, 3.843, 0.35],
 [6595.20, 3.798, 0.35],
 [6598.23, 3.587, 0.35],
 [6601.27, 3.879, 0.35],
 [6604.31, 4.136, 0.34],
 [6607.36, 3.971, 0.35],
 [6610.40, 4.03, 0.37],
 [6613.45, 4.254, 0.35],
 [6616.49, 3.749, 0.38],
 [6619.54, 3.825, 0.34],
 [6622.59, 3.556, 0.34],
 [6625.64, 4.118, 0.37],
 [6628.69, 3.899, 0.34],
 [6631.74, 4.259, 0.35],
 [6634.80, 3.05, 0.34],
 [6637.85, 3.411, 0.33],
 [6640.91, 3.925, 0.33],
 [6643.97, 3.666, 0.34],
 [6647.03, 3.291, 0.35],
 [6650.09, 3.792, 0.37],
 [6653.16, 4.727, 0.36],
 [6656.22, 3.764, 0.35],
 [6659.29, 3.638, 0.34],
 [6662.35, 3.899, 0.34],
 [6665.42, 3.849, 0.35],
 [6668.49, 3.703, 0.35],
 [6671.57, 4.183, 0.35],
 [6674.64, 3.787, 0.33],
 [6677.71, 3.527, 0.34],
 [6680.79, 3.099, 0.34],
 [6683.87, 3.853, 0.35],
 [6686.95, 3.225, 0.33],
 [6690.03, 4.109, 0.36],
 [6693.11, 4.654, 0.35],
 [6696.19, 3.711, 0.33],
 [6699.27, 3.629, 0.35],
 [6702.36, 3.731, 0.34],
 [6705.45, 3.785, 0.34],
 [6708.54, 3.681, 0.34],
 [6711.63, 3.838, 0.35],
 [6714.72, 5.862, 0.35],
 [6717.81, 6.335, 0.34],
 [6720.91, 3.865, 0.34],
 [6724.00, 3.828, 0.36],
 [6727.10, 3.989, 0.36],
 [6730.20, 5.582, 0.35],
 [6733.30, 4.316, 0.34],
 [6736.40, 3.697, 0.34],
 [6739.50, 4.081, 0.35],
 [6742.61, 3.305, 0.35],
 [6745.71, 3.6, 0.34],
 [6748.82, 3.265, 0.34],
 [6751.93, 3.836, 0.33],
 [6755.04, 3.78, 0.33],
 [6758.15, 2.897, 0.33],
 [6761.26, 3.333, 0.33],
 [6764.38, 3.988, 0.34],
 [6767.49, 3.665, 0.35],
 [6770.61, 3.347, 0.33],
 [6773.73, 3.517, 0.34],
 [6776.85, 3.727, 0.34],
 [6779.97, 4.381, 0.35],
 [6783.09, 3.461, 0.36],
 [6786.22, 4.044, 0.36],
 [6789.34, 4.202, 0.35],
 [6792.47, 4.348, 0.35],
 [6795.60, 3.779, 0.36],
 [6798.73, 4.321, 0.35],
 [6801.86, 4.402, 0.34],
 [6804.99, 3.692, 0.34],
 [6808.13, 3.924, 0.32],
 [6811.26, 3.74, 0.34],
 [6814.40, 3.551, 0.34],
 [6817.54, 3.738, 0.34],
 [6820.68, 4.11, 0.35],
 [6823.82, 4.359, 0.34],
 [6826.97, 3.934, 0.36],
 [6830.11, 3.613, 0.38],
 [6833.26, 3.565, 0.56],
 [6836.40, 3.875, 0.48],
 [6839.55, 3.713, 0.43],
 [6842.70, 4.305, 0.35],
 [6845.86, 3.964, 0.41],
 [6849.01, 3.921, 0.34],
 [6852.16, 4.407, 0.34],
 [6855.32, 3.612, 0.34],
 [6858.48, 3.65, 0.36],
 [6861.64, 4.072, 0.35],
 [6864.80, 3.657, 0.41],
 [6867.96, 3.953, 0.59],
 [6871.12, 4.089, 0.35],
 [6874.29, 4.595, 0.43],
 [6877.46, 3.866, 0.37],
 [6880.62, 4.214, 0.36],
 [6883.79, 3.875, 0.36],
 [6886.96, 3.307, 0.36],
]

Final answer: 9.7 angstroms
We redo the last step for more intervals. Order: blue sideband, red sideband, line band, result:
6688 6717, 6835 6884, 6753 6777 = 3.30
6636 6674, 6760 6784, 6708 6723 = -4.02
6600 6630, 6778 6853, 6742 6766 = 2.73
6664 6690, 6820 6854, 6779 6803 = -1.34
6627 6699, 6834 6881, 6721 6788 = 1.38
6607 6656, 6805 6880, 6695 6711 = 0.63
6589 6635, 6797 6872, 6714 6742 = -4.52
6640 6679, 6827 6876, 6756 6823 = 1.30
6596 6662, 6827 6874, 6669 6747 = -3.78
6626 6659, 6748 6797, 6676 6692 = 0.73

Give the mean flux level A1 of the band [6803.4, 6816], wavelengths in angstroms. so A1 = 3.73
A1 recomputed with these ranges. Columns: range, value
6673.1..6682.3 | 3.47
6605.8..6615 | 4.08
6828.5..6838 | 3.69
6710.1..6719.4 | 5.34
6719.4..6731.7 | 4.31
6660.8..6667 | 3.88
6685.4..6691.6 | 3.67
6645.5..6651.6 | 3.54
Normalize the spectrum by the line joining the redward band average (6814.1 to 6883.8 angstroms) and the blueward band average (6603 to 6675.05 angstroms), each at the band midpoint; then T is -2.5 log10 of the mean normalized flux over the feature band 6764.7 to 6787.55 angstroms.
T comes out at 0.05 mag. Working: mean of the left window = 3.85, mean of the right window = 3.95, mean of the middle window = 3.75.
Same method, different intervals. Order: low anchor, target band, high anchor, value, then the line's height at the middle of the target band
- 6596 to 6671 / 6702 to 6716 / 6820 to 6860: -0.09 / 3.87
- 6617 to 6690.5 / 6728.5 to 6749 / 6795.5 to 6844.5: -0.05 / 3.84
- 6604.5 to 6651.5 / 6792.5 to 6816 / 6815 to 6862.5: -0.01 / 3.89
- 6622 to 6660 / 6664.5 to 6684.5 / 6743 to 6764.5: 0.00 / 3.7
